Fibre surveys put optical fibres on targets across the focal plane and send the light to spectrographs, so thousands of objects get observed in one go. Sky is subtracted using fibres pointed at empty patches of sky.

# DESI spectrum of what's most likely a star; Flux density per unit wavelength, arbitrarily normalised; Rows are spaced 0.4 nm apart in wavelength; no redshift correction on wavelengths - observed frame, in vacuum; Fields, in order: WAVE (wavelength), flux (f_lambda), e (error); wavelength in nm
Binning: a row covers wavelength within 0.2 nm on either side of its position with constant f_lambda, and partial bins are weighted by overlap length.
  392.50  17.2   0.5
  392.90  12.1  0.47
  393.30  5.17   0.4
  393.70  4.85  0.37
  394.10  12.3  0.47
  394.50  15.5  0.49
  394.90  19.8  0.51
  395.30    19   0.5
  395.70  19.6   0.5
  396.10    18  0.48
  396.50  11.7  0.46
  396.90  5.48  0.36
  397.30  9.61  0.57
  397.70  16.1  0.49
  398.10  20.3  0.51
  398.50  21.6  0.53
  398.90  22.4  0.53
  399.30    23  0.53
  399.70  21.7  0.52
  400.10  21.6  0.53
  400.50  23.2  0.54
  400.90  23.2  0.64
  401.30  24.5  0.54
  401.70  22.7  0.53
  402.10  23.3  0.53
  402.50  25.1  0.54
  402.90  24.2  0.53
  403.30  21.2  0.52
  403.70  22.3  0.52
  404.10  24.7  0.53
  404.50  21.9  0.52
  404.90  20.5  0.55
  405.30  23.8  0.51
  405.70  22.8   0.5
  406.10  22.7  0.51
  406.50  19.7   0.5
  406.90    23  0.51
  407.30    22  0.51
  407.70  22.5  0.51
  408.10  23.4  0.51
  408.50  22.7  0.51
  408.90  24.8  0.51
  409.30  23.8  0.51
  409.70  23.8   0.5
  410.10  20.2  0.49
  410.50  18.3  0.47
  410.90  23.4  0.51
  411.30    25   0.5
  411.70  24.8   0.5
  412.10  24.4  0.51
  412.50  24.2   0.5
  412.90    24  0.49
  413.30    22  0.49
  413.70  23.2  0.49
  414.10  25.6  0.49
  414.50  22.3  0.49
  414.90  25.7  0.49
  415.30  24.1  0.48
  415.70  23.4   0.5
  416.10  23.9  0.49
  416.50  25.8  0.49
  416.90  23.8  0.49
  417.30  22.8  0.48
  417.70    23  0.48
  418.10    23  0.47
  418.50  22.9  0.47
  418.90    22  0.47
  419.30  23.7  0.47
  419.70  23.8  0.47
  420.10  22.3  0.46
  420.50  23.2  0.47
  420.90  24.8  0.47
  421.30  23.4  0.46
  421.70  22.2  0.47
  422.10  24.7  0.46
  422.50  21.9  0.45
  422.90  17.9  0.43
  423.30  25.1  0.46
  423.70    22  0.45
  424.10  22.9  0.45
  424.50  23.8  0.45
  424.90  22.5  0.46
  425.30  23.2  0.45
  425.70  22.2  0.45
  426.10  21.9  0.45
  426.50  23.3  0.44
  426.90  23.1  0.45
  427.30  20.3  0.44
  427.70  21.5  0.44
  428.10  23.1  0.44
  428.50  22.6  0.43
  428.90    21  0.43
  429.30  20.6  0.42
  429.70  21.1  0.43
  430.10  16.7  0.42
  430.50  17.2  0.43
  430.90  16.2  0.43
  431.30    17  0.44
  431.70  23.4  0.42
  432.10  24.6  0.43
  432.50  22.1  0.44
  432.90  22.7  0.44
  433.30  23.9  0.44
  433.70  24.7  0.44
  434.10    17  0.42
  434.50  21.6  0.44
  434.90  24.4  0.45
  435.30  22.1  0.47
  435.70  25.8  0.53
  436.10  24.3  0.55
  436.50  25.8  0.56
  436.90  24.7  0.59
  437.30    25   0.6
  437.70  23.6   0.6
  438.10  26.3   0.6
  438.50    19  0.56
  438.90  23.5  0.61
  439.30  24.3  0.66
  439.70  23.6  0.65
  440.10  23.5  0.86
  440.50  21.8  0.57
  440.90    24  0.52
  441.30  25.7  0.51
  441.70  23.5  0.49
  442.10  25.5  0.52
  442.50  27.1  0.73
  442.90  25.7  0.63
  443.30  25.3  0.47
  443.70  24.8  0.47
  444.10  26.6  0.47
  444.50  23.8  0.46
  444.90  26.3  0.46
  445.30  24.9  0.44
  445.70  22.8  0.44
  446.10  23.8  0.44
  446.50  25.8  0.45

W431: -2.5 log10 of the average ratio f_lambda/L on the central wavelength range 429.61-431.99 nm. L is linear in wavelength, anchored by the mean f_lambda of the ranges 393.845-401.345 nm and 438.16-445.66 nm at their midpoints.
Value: 0.22 mag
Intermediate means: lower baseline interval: 18.1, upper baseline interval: 24.4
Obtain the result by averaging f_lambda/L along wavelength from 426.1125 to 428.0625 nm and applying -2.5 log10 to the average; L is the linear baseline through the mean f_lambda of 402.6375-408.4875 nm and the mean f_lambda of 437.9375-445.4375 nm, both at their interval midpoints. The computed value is 0.07 mag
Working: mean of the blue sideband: 22.5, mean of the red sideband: 24.5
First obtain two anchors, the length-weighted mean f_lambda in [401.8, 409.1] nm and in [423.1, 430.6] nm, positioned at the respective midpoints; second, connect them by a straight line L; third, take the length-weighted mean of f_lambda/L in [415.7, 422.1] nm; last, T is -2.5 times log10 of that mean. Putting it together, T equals -0.06 mag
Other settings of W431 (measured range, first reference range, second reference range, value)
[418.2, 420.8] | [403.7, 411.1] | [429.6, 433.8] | -0.07 mag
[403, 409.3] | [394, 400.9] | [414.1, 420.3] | -0.11 mag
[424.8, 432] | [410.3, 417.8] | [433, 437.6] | 0.13 mag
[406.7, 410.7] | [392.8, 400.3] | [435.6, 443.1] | -0.23 mag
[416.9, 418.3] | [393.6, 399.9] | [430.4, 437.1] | -0.17 mag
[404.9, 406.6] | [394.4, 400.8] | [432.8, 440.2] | -0.15 mag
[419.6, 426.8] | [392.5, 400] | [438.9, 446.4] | -0.10 mag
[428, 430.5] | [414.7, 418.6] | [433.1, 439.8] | 0.16 mag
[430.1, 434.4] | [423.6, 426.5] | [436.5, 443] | 0.14 mag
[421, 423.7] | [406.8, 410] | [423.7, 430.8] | -0.03 mag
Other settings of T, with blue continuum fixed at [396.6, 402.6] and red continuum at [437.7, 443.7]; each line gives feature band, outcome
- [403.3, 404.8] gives -0.11 mag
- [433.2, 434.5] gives 0.09 mag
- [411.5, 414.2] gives -0.12 mag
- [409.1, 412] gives -0.08 mag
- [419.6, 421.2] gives -0.06 mag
